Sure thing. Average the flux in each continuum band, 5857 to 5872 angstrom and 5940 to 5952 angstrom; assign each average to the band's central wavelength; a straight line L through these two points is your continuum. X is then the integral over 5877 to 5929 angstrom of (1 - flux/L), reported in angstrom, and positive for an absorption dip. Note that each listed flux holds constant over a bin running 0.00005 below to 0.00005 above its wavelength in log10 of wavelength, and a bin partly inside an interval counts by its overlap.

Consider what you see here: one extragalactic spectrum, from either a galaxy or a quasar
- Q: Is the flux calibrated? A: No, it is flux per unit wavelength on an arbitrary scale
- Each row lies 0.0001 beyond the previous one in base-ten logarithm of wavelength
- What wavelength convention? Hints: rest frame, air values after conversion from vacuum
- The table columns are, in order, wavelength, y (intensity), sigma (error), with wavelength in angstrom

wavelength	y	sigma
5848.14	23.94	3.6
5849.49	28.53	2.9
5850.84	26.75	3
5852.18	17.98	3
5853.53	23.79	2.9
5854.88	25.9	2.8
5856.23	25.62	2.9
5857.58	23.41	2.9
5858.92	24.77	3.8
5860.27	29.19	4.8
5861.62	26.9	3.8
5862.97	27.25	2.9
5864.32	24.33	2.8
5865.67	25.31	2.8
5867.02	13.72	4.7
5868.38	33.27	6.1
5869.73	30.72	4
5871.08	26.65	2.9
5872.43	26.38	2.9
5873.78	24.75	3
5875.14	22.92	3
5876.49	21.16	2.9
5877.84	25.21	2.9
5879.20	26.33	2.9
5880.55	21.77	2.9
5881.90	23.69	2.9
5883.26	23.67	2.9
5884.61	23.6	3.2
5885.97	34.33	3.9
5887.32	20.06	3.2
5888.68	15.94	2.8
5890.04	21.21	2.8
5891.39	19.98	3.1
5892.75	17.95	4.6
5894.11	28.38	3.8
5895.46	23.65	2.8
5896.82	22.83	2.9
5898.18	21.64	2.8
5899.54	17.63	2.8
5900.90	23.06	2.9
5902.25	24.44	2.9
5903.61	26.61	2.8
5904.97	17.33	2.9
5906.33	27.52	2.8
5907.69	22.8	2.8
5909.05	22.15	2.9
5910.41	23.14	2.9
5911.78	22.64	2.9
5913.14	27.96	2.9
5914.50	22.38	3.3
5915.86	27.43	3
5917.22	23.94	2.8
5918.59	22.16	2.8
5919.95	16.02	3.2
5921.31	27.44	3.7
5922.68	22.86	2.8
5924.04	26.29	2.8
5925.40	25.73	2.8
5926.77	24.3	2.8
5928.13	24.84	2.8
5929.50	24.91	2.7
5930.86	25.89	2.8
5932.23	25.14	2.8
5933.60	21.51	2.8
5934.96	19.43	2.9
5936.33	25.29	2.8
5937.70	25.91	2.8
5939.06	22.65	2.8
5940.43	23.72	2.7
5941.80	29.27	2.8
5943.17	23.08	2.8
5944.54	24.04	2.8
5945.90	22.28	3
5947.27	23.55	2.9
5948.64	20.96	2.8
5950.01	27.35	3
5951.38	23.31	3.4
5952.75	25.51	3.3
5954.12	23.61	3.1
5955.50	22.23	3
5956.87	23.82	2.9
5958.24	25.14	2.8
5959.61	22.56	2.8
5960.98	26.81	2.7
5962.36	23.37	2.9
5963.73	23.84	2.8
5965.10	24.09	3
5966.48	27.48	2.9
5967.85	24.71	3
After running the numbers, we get 3.60 angstrom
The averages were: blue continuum 26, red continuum 24.2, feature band 23.4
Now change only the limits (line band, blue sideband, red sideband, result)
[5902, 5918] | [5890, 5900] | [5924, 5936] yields -0.9 angstrom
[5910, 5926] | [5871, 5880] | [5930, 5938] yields 0.0 angstrom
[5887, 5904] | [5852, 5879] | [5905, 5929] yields 1.8 angstrom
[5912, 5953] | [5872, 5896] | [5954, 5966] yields -0.6 angstrom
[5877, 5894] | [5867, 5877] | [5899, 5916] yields 1.3 angstrom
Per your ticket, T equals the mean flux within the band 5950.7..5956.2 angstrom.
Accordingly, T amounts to 23.6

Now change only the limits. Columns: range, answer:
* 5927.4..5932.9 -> 25.2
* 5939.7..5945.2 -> 25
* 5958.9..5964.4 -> 24.2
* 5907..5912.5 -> 22.7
